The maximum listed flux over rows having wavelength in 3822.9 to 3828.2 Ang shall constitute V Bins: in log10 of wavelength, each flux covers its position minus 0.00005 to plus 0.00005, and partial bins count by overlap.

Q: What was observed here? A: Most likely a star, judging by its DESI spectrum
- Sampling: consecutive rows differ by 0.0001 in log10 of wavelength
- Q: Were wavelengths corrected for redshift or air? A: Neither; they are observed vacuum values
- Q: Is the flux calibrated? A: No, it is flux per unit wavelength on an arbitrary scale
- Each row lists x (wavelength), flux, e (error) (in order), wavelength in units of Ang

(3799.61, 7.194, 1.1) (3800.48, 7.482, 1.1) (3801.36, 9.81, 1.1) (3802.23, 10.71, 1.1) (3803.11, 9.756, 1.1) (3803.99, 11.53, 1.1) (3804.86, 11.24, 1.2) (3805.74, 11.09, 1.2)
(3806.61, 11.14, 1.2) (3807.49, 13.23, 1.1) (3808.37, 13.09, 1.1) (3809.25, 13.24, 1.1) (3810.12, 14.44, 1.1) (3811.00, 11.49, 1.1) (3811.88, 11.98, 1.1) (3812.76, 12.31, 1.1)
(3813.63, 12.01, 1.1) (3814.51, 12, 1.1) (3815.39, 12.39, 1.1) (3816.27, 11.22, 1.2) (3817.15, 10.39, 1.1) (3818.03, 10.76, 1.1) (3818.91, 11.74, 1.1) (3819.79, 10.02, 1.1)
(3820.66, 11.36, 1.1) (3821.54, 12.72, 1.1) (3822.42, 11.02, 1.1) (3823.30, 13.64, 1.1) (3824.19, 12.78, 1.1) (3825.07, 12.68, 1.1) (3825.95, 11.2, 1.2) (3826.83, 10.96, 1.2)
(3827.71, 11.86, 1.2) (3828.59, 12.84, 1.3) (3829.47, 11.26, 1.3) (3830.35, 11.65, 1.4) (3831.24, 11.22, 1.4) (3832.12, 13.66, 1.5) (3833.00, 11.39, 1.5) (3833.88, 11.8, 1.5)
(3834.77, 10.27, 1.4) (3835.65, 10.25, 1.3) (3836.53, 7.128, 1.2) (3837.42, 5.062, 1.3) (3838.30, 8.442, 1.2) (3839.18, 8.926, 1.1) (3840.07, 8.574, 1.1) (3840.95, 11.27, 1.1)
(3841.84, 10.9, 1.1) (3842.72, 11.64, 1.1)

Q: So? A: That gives 13.64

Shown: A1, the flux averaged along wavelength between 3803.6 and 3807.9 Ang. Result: 11.7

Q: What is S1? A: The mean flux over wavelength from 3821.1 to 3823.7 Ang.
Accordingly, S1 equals 12.4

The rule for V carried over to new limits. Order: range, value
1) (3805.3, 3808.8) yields 13.23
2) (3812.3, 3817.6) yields 12.39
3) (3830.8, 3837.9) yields 13.66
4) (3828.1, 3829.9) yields 12.84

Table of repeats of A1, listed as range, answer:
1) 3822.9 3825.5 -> 13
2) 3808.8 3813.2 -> 12.7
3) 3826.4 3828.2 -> 11.5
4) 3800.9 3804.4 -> 10.4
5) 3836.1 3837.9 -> 6.13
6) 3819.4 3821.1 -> 10.8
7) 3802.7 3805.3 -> 10.9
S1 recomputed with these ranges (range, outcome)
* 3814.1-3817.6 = 11.5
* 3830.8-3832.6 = 12.4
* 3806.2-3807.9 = 12.2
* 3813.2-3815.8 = 12.1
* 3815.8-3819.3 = 11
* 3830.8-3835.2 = 11.7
